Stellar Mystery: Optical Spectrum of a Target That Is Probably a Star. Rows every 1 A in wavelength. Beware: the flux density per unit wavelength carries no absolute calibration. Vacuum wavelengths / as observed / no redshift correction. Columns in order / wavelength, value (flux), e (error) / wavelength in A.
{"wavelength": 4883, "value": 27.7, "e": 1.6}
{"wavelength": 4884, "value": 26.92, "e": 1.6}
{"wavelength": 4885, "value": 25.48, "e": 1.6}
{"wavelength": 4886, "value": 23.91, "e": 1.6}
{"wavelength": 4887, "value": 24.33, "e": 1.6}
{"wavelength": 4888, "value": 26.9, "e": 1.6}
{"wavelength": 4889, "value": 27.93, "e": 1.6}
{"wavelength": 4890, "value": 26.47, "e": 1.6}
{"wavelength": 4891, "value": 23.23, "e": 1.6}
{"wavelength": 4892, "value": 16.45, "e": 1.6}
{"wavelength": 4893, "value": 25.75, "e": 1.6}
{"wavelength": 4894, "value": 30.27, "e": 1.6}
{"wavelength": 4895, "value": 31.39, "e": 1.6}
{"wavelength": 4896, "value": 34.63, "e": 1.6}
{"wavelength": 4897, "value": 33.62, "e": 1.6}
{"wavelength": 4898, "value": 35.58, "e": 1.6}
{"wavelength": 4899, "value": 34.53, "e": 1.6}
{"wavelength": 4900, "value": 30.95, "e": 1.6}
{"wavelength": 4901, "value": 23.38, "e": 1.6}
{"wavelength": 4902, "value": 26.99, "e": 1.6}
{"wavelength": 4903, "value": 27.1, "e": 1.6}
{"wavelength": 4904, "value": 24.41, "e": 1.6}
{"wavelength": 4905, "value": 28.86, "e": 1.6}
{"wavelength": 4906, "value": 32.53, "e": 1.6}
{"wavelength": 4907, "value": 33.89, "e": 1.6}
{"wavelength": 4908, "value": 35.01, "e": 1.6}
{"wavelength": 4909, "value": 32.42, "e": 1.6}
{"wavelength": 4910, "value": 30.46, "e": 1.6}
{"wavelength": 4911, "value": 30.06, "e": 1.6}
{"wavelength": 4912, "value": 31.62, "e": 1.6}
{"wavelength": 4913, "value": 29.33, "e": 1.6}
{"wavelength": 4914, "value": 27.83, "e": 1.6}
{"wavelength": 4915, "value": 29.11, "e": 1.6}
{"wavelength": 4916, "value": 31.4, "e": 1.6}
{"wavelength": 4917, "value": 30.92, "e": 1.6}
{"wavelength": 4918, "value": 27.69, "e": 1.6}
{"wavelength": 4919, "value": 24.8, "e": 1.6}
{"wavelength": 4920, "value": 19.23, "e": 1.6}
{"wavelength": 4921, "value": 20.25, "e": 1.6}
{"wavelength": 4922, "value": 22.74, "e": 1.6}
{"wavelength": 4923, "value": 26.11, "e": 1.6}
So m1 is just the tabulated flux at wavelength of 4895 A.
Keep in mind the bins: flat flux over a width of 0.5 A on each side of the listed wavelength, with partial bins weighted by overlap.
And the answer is 31.39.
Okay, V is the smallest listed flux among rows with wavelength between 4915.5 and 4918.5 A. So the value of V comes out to 27.69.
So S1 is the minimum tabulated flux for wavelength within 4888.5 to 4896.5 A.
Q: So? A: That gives 16.45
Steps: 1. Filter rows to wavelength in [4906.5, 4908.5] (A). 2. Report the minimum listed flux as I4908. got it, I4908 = 33.89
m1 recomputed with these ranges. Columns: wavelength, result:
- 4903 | 27.1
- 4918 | 27.69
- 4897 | 33.62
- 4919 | 24.8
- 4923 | 26.11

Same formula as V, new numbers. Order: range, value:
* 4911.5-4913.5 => 29.33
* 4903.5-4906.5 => 24.41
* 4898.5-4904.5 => 23.38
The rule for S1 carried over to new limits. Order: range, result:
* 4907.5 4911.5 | 30.06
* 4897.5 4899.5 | 34.53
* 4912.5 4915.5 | 27.83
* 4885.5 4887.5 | 23.91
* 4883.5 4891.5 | 23.23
